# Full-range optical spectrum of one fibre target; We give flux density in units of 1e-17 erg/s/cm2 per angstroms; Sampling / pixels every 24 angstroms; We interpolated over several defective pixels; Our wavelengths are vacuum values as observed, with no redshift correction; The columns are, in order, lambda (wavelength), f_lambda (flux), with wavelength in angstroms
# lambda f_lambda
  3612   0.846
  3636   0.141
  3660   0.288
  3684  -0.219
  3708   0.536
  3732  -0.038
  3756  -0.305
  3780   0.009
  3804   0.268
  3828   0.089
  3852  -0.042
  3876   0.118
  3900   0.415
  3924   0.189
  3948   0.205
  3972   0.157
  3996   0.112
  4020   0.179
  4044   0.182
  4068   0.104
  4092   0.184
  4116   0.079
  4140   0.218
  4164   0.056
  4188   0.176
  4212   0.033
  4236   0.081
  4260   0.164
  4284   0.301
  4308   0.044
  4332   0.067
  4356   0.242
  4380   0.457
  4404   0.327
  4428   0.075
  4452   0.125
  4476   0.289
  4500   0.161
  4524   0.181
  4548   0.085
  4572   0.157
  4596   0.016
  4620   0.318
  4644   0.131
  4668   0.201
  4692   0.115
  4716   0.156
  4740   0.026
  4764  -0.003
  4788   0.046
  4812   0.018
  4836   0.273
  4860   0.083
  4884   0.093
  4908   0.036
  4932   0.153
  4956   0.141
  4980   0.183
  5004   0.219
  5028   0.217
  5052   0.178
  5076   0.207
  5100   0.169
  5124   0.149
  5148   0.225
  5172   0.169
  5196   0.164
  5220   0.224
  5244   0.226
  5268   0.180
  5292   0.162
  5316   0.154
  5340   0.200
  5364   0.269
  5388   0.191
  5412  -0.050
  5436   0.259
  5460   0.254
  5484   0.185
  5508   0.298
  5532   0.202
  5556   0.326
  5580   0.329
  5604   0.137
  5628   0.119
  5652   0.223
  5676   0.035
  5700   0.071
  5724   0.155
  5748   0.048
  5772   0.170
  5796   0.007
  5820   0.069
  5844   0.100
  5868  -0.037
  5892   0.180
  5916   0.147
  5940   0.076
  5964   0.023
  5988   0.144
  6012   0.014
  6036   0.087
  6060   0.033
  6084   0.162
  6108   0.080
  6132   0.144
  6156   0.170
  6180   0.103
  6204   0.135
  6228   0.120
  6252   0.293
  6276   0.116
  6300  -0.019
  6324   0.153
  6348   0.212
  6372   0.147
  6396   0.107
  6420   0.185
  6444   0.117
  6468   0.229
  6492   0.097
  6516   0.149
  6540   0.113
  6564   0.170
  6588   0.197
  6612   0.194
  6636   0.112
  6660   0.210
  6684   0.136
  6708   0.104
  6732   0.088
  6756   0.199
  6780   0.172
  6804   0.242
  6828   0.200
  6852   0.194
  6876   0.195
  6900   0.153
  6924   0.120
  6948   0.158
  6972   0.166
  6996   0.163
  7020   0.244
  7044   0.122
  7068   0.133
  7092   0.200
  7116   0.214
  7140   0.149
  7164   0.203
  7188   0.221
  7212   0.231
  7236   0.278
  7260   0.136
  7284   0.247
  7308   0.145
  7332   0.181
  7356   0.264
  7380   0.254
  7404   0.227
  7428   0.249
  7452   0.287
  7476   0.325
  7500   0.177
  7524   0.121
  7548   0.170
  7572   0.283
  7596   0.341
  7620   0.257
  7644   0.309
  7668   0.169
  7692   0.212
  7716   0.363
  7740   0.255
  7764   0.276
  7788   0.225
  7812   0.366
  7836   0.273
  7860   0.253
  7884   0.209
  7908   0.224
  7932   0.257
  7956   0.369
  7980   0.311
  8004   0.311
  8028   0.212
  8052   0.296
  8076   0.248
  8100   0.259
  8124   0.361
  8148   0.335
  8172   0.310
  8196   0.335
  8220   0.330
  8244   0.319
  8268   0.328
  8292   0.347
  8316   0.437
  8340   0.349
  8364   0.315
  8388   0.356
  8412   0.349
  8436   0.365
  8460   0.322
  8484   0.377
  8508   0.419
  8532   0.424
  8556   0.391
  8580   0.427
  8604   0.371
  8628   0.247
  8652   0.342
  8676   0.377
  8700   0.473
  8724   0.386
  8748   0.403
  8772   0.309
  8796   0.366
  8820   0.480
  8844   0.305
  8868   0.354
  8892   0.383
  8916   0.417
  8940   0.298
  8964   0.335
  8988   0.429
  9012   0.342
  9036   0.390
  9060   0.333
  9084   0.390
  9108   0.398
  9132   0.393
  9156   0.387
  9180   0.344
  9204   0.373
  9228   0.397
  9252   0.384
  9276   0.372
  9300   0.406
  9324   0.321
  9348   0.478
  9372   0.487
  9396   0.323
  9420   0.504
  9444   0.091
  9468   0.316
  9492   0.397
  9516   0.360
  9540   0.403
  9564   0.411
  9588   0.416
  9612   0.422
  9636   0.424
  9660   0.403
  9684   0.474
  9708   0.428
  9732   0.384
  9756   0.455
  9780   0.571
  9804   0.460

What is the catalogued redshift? 0.841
